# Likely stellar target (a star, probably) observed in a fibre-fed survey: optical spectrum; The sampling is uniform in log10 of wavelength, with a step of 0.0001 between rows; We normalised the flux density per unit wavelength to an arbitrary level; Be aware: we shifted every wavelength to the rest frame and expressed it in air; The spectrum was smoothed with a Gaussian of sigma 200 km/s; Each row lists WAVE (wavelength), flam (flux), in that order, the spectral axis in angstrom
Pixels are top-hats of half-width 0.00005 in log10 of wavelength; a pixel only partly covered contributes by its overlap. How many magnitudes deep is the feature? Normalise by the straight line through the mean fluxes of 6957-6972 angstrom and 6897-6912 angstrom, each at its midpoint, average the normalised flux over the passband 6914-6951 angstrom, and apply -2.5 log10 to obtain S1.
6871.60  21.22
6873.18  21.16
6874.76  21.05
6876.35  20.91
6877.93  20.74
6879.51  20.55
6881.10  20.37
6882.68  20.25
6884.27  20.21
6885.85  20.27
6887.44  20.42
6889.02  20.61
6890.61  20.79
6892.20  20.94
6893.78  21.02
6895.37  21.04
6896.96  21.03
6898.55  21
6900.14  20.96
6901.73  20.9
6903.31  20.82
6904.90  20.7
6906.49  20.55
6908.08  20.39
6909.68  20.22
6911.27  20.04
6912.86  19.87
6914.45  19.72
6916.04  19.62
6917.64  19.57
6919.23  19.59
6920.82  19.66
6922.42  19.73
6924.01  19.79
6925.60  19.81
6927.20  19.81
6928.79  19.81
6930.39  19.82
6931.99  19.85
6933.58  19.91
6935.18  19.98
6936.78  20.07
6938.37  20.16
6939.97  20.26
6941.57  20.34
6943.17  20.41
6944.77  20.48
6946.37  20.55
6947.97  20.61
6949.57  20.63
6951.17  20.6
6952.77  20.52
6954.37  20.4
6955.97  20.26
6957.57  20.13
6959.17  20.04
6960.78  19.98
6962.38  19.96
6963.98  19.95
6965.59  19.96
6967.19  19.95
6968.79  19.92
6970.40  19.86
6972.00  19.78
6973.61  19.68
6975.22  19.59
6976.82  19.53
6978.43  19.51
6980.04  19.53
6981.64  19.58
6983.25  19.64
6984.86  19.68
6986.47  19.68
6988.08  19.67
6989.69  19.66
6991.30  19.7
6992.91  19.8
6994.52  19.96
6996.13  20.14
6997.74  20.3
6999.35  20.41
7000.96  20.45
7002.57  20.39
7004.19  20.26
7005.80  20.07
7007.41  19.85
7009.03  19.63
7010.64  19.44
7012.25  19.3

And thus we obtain 0.02 mag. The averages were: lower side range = 20.6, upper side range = 20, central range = 20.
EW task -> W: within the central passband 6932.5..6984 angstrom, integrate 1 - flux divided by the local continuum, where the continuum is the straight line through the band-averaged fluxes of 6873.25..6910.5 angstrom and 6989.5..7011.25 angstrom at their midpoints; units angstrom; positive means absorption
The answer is 0.58 angstrom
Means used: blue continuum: 20.7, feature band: 20.1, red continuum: 20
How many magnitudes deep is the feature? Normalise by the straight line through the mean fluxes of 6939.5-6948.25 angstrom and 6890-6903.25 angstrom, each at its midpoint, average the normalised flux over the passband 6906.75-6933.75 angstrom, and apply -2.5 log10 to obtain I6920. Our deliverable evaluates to 0.05 mag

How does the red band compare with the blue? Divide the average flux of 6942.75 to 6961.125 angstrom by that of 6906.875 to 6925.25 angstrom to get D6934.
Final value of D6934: 1.03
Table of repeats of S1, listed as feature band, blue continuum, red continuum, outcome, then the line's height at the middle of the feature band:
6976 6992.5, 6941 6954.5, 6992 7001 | 0.034 mag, 20.2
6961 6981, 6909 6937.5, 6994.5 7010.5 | 0.012 mag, 20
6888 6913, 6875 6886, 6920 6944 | -0.021 mag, 20.3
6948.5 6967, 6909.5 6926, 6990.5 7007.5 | -0.014 mag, 20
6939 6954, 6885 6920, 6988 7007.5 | -0.010 mag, 20.3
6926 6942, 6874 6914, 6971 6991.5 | 0.010 mag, 20.2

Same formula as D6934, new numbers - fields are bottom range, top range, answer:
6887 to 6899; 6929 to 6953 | 0.97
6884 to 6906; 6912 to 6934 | 0.95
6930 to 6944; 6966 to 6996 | 0.98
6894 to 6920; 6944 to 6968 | 0.99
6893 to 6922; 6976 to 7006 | 0.98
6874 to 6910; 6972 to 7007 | 0.96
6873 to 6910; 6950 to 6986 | 0.96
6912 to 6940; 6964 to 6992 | 0.99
